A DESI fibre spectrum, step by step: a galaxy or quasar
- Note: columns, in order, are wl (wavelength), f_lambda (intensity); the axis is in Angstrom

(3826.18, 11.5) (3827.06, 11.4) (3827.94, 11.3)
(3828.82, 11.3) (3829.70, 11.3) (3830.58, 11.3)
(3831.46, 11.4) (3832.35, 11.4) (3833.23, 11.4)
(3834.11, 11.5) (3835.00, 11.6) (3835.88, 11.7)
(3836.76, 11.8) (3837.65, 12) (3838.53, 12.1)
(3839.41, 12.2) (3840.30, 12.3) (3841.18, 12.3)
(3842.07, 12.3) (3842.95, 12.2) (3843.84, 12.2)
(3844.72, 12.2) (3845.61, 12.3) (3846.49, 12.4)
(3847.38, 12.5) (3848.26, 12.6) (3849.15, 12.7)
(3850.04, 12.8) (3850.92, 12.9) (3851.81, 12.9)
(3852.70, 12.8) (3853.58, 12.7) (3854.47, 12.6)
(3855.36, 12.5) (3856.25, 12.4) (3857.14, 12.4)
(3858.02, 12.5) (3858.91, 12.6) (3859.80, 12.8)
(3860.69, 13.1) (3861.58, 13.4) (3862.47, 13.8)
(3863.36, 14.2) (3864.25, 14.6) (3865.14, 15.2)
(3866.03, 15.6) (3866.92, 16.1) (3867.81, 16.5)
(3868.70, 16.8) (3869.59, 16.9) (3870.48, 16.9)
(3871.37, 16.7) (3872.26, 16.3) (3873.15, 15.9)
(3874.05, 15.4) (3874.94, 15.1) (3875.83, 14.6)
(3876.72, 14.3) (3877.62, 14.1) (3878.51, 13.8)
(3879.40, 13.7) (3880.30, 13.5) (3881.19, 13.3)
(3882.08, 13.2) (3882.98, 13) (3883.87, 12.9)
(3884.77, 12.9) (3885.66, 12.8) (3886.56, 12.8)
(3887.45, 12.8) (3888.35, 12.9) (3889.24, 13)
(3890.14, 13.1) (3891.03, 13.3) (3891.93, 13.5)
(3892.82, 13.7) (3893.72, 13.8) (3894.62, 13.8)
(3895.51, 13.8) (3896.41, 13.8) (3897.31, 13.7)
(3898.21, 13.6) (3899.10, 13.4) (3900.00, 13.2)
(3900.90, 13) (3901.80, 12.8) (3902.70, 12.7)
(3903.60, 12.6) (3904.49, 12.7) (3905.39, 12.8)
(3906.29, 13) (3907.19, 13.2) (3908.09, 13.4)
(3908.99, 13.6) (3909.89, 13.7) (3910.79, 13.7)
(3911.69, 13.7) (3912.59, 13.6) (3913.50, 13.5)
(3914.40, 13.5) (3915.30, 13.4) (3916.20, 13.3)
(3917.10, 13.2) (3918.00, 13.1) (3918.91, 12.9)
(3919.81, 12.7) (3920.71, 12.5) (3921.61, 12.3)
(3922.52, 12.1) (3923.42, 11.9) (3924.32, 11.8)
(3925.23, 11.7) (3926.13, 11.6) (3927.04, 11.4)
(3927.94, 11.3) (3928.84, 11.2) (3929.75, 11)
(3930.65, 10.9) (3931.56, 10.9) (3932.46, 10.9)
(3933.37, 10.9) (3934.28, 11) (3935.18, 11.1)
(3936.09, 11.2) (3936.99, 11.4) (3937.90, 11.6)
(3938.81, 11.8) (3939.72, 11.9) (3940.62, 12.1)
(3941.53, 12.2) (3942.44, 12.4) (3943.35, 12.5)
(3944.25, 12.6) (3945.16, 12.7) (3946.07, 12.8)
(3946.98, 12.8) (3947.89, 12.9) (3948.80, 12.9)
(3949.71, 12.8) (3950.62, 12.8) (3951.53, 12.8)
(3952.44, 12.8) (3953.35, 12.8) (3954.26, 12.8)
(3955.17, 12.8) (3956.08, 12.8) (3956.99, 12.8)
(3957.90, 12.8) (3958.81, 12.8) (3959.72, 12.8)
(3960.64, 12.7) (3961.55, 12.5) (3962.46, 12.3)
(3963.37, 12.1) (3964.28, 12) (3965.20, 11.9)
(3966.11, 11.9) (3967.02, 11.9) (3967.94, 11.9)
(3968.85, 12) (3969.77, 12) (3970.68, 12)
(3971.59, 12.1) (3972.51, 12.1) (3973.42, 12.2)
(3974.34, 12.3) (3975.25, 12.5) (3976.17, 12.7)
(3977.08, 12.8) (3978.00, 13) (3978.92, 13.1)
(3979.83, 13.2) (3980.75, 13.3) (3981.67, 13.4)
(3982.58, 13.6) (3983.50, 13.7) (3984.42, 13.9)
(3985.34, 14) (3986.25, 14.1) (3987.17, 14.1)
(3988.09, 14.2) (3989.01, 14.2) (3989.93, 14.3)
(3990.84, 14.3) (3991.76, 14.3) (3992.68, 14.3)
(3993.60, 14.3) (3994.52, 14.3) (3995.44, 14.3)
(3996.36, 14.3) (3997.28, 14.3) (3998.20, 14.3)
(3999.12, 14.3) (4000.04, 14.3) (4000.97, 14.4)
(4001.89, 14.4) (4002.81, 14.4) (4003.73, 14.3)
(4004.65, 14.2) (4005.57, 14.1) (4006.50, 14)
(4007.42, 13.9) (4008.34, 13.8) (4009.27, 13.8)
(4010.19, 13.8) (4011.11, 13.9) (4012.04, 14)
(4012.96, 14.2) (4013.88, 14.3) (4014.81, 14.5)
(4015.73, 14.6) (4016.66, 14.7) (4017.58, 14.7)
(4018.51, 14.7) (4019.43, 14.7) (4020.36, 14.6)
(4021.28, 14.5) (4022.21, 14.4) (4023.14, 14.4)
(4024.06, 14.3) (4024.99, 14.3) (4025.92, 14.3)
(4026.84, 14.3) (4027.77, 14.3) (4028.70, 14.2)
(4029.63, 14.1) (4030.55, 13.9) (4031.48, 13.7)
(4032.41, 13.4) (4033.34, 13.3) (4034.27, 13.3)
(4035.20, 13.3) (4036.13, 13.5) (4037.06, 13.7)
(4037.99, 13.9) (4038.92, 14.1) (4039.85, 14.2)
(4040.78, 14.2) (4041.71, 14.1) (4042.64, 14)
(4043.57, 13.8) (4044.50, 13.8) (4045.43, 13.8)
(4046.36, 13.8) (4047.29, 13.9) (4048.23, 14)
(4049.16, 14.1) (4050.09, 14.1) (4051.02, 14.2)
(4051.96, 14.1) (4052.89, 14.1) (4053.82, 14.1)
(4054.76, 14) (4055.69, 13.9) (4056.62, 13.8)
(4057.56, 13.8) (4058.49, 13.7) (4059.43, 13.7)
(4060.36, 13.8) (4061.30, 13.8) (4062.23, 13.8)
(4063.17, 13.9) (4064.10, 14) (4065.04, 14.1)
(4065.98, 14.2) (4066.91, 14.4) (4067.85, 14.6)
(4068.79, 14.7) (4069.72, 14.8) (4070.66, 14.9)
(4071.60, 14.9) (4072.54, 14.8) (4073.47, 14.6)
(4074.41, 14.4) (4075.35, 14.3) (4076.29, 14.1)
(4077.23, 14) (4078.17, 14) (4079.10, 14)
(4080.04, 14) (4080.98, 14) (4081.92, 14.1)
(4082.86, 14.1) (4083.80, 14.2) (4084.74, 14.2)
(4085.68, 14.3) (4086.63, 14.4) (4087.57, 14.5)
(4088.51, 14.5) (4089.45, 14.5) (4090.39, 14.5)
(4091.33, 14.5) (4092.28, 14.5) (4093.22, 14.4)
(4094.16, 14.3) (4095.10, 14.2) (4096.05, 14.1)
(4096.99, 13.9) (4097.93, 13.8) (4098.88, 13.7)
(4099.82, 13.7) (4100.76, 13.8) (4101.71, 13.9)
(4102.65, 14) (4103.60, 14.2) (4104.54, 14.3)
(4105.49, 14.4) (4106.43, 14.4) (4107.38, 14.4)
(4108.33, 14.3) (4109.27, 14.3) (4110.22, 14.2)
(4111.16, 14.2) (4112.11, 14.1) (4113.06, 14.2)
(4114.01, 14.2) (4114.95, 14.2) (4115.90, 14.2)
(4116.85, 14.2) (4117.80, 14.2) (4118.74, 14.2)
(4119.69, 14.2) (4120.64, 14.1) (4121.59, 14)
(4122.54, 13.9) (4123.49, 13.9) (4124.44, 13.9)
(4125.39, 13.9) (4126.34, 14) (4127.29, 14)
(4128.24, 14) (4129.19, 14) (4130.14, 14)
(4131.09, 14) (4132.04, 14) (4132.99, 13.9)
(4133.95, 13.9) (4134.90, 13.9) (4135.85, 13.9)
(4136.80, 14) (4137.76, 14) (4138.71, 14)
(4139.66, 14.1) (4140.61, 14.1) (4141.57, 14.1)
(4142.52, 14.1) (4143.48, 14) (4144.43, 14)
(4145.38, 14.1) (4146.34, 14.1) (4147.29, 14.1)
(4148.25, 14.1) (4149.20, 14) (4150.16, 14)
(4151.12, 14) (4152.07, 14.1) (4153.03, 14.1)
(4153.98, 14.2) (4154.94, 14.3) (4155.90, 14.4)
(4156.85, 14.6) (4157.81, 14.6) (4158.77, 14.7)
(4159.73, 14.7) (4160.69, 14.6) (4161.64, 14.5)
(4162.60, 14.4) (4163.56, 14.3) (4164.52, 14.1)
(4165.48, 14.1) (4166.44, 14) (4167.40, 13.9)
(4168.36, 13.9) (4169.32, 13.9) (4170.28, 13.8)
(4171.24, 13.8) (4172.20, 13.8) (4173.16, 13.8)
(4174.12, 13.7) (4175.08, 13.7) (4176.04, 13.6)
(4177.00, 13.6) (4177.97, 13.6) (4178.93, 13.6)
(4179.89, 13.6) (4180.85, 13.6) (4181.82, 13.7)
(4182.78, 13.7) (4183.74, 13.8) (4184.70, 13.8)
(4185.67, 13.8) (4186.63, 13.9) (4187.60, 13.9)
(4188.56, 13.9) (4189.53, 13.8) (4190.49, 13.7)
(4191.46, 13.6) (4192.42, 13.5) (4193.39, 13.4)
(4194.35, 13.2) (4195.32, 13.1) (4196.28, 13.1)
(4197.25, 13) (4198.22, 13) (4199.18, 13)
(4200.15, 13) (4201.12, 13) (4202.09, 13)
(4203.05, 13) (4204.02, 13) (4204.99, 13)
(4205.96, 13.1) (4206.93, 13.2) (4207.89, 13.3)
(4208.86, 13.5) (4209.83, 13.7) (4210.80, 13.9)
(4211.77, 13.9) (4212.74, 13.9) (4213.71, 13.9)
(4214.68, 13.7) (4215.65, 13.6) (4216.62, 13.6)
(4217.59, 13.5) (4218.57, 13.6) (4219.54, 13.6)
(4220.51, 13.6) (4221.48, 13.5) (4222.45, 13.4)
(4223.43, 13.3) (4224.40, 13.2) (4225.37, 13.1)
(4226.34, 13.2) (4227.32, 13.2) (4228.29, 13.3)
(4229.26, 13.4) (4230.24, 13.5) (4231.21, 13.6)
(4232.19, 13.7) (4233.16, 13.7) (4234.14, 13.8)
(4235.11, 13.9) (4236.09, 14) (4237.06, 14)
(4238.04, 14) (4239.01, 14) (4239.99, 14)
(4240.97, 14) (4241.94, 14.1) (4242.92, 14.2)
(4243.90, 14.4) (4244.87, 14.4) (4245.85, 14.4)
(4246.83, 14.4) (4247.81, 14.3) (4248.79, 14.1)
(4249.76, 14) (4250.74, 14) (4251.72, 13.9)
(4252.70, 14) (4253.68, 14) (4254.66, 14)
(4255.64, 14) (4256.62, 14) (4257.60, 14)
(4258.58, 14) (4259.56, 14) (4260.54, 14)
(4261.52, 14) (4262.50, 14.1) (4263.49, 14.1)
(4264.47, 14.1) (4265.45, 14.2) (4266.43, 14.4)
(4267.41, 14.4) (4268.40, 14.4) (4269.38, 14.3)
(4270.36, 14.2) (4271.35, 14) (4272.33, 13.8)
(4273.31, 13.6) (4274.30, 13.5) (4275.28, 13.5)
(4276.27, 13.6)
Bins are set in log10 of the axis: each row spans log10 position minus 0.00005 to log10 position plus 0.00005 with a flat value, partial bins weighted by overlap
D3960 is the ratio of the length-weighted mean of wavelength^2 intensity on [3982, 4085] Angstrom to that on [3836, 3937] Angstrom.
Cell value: 1.2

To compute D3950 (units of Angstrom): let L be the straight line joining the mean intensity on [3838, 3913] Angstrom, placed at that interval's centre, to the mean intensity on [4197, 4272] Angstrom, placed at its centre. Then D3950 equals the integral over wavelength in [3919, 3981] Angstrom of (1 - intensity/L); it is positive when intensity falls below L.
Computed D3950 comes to 6.3 Angstrom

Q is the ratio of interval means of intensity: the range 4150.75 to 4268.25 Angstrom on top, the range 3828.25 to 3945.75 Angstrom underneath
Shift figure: 1.07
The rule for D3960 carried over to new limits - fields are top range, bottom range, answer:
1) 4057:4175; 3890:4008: 1.19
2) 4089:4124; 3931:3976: 1.25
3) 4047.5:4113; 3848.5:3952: 1.18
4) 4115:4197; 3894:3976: 1.25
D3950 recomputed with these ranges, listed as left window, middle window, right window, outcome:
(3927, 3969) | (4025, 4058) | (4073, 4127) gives -1.34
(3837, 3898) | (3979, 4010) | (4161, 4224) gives -1.11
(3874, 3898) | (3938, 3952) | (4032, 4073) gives 1.23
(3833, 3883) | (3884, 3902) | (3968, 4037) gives 0.38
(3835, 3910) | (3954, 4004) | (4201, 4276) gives 1.11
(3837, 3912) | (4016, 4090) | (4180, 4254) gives -3.11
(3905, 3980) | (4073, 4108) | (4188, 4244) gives -3.20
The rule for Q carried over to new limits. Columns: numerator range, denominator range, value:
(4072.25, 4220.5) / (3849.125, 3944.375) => 1.06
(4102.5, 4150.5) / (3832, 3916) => 1.05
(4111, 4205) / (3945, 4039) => 1.03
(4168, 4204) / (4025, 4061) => 0.97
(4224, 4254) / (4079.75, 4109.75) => 0.98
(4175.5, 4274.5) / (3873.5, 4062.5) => 1.03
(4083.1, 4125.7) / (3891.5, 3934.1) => 1.11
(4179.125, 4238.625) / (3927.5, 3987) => 1.09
